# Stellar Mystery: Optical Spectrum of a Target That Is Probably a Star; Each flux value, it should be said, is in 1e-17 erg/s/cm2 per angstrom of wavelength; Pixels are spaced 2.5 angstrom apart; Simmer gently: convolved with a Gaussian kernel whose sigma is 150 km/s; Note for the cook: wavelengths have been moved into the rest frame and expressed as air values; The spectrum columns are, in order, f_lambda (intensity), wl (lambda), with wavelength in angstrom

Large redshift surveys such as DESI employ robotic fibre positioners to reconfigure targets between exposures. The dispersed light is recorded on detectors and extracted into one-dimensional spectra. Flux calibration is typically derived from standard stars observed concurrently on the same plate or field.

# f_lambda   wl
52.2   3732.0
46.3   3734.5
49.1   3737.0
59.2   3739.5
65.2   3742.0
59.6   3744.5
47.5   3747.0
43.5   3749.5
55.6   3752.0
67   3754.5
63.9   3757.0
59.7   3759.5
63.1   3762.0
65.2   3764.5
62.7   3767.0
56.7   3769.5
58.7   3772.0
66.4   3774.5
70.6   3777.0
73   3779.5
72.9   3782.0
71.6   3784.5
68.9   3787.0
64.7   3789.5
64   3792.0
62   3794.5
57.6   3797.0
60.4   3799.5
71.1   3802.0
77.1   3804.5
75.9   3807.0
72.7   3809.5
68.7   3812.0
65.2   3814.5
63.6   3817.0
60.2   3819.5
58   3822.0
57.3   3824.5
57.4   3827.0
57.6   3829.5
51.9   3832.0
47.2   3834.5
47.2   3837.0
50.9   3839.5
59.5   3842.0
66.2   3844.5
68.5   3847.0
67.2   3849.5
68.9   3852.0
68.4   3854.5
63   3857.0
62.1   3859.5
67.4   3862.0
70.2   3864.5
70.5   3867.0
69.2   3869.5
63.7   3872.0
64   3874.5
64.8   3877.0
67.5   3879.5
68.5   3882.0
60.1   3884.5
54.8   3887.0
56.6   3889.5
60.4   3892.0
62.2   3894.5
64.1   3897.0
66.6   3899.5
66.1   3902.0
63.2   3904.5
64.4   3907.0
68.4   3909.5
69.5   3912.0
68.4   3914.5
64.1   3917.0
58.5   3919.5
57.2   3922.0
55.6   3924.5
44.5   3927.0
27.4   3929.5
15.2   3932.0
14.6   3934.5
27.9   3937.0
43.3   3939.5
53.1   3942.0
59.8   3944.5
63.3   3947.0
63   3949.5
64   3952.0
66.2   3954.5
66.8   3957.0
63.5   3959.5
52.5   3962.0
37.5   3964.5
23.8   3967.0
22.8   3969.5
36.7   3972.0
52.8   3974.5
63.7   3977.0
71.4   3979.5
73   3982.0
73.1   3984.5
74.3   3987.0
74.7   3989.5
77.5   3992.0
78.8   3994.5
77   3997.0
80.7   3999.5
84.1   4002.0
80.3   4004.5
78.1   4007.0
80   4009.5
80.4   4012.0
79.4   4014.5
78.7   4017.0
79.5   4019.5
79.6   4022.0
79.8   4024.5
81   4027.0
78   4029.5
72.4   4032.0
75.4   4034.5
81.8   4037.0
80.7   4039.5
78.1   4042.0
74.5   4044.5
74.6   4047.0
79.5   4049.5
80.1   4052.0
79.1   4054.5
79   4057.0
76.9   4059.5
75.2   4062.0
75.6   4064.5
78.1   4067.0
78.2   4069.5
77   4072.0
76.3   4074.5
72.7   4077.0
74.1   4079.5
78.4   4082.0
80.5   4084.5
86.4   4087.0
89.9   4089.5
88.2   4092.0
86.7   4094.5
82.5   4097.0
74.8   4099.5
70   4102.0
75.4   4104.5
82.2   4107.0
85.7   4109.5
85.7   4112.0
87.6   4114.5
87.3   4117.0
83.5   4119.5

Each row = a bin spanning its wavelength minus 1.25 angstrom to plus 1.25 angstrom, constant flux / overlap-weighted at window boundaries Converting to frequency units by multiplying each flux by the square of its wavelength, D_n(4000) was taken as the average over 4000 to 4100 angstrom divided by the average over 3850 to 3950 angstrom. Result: 1.5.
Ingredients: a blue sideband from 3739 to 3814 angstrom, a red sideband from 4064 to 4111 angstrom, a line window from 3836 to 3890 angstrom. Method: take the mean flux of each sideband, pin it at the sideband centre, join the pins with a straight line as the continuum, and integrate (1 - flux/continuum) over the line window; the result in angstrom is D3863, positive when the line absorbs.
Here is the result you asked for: 3.8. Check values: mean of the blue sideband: 64.2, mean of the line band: 63.8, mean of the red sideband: 79.7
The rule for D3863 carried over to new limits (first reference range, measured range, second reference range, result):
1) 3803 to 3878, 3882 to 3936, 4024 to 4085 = 9.77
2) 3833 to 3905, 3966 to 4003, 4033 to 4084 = 3.85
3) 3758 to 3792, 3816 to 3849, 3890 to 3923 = 3.75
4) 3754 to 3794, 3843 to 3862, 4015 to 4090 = 0.76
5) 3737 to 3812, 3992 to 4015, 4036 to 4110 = -1.31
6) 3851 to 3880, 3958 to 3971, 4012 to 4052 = 5.84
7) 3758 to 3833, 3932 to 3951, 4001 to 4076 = 7.38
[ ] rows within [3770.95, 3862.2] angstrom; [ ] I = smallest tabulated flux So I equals 47.2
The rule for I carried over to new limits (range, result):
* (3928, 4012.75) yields 14.6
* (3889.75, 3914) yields 60.4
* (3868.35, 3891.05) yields 54.8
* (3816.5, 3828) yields 57.3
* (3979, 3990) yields 71.4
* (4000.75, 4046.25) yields 72.4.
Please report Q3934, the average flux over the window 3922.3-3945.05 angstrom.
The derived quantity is 38.1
